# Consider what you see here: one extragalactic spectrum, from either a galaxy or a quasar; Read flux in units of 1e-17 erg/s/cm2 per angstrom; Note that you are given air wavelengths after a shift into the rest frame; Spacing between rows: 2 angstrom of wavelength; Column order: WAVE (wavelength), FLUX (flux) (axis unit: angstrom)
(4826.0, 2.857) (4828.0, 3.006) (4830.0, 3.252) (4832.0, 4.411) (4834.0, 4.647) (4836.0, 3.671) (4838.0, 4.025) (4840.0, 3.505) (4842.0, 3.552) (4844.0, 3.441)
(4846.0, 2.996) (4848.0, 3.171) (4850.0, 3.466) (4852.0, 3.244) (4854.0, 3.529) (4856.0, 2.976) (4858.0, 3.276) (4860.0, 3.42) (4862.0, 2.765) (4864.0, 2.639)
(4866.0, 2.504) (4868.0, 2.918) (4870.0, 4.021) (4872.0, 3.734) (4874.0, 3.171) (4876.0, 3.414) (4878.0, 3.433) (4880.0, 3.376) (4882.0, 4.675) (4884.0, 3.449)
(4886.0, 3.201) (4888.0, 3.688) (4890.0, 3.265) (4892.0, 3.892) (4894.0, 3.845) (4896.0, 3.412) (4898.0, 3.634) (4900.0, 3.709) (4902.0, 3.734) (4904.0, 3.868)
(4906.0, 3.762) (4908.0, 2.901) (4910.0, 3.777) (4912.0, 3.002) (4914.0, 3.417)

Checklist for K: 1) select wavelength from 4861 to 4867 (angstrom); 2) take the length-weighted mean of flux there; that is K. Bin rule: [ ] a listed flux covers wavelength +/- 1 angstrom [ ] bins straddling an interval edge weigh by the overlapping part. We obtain 2.64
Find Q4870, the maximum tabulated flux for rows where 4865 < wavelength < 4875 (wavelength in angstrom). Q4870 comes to 4.021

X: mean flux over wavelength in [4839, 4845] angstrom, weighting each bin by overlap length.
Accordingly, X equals 3.5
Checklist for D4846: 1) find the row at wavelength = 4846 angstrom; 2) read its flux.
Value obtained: 2.996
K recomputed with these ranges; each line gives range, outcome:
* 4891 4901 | 3.7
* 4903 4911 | 3.58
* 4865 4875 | 3.27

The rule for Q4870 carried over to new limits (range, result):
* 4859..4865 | 3.42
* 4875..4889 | 4.675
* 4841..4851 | 3.552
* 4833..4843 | 4.647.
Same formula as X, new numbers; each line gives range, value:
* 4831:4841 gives 4.05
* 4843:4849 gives 3.2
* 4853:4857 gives 3.25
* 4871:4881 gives 3.43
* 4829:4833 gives 3.83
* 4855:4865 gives 3.02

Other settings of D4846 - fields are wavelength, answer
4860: 3.42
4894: 3.845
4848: 3.171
